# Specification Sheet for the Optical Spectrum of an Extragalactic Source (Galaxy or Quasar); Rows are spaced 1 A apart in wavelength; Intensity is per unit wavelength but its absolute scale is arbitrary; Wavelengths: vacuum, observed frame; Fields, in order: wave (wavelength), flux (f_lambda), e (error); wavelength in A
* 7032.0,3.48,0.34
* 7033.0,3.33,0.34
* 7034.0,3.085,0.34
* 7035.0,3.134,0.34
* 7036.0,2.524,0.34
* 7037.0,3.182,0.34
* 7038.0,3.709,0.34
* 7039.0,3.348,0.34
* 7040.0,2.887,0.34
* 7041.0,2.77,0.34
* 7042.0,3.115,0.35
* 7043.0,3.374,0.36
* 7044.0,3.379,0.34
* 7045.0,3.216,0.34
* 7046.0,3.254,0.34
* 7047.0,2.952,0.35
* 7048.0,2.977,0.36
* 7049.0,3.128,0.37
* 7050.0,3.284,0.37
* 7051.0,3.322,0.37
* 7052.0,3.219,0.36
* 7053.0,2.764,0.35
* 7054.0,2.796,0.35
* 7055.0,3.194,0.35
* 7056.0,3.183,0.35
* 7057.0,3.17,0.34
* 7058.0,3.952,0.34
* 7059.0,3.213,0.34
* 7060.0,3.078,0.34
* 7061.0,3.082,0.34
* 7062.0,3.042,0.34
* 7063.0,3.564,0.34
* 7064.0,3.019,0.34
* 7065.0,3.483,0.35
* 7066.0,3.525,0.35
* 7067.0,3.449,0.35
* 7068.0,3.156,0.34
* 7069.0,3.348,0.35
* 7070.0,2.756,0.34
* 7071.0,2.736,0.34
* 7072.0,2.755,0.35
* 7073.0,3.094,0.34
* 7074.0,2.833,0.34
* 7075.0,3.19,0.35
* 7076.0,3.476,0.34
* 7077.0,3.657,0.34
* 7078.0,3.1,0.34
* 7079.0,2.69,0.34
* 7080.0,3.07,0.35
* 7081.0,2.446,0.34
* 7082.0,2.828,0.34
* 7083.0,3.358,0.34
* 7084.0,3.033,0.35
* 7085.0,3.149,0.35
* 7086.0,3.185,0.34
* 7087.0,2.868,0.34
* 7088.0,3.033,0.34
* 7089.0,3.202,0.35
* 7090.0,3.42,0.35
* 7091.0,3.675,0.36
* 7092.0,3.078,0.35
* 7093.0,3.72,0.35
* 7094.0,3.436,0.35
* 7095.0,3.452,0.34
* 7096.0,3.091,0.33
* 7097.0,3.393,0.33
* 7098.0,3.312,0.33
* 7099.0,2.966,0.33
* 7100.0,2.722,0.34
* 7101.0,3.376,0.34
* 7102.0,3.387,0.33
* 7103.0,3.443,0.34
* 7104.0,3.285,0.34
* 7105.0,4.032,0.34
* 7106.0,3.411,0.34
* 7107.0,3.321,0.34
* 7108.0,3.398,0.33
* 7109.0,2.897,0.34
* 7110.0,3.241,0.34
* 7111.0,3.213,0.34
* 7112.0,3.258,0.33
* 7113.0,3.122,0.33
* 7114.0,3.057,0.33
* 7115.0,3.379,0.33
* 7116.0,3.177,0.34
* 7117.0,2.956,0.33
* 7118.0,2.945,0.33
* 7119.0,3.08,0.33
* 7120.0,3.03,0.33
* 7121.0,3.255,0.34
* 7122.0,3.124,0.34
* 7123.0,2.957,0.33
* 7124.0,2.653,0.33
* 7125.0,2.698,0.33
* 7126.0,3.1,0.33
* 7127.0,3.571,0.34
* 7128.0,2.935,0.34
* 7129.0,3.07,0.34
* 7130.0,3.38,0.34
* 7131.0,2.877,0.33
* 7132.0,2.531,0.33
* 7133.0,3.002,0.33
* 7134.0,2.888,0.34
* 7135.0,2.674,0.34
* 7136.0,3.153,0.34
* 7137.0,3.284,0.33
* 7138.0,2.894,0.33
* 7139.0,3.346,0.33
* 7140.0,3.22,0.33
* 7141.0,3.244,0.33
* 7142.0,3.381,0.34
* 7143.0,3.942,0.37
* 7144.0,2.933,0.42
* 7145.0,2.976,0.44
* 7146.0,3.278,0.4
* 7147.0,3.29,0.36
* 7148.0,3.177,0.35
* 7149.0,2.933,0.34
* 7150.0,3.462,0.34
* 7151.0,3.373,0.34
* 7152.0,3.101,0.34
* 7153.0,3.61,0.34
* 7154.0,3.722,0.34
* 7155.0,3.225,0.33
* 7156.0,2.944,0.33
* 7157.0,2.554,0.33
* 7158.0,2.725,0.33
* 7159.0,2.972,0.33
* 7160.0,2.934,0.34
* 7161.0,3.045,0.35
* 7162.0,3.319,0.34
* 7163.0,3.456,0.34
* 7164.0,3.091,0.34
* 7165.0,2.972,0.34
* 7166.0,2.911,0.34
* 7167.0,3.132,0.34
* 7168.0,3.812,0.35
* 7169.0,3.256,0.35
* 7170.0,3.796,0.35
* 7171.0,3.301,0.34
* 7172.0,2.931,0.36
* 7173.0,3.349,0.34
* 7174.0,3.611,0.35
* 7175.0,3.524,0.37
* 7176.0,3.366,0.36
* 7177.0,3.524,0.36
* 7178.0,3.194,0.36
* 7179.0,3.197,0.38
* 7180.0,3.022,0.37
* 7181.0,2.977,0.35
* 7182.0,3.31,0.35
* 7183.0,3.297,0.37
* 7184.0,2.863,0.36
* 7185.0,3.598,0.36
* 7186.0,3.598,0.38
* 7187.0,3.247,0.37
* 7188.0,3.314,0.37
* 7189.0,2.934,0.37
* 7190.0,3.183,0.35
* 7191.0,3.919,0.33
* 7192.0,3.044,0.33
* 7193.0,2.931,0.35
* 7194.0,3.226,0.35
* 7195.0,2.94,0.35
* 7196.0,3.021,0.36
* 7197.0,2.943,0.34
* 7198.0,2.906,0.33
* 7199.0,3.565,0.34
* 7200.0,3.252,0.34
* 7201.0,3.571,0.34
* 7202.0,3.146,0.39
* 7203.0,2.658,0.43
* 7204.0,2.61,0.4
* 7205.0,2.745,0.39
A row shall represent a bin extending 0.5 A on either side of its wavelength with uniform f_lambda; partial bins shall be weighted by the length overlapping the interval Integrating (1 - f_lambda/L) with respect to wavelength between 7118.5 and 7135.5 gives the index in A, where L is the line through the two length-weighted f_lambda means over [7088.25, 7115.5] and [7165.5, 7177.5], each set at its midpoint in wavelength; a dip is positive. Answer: 1.74 A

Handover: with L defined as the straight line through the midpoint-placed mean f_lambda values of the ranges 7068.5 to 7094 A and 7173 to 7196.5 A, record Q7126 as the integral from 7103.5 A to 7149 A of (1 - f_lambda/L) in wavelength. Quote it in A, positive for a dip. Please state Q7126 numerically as 0.4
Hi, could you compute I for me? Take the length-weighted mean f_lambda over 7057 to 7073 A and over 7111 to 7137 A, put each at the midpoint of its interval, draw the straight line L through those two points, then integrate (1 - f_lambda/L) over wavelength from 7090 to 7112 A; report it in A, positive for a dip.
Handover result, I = -1.6 A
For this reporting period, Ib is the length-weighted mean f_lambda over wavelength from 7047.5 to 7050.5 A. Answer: 3.13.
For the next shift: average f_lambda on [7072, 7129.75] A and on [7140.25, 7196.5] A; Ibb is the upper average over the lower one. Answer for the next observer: 1.0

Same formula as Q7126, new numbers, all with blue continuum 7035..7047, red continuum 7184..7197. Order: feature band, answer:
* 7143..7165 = 0.28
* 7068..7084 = 0.70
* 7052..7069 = -0.39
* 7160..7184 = -0.38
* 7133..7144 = 0.05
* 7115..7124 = 0.36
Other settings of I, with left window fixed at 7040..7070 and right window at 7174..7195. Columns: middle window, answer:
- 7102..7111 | -0.41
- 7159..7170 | 0.15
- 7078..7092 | 0.59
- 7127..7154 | 0.58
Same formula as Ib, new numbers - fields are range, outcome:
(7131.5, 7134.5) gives 2.81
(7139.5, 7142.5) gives 3.28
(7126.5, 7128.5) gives 3.25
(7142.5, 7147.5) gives 3.28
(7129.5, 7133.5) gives 2.95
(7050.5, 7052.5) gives 3.27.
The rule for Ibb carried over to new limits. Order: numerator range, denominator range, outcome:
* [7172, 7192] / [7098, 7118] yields 1.02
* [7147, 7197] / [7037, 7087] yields 1.02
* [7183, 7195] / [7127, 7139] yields 1.08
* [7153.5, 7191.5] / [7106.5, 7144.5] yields 1.04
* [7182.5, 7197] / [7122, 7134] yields 1.08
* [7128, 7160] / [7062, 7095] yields 0.99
